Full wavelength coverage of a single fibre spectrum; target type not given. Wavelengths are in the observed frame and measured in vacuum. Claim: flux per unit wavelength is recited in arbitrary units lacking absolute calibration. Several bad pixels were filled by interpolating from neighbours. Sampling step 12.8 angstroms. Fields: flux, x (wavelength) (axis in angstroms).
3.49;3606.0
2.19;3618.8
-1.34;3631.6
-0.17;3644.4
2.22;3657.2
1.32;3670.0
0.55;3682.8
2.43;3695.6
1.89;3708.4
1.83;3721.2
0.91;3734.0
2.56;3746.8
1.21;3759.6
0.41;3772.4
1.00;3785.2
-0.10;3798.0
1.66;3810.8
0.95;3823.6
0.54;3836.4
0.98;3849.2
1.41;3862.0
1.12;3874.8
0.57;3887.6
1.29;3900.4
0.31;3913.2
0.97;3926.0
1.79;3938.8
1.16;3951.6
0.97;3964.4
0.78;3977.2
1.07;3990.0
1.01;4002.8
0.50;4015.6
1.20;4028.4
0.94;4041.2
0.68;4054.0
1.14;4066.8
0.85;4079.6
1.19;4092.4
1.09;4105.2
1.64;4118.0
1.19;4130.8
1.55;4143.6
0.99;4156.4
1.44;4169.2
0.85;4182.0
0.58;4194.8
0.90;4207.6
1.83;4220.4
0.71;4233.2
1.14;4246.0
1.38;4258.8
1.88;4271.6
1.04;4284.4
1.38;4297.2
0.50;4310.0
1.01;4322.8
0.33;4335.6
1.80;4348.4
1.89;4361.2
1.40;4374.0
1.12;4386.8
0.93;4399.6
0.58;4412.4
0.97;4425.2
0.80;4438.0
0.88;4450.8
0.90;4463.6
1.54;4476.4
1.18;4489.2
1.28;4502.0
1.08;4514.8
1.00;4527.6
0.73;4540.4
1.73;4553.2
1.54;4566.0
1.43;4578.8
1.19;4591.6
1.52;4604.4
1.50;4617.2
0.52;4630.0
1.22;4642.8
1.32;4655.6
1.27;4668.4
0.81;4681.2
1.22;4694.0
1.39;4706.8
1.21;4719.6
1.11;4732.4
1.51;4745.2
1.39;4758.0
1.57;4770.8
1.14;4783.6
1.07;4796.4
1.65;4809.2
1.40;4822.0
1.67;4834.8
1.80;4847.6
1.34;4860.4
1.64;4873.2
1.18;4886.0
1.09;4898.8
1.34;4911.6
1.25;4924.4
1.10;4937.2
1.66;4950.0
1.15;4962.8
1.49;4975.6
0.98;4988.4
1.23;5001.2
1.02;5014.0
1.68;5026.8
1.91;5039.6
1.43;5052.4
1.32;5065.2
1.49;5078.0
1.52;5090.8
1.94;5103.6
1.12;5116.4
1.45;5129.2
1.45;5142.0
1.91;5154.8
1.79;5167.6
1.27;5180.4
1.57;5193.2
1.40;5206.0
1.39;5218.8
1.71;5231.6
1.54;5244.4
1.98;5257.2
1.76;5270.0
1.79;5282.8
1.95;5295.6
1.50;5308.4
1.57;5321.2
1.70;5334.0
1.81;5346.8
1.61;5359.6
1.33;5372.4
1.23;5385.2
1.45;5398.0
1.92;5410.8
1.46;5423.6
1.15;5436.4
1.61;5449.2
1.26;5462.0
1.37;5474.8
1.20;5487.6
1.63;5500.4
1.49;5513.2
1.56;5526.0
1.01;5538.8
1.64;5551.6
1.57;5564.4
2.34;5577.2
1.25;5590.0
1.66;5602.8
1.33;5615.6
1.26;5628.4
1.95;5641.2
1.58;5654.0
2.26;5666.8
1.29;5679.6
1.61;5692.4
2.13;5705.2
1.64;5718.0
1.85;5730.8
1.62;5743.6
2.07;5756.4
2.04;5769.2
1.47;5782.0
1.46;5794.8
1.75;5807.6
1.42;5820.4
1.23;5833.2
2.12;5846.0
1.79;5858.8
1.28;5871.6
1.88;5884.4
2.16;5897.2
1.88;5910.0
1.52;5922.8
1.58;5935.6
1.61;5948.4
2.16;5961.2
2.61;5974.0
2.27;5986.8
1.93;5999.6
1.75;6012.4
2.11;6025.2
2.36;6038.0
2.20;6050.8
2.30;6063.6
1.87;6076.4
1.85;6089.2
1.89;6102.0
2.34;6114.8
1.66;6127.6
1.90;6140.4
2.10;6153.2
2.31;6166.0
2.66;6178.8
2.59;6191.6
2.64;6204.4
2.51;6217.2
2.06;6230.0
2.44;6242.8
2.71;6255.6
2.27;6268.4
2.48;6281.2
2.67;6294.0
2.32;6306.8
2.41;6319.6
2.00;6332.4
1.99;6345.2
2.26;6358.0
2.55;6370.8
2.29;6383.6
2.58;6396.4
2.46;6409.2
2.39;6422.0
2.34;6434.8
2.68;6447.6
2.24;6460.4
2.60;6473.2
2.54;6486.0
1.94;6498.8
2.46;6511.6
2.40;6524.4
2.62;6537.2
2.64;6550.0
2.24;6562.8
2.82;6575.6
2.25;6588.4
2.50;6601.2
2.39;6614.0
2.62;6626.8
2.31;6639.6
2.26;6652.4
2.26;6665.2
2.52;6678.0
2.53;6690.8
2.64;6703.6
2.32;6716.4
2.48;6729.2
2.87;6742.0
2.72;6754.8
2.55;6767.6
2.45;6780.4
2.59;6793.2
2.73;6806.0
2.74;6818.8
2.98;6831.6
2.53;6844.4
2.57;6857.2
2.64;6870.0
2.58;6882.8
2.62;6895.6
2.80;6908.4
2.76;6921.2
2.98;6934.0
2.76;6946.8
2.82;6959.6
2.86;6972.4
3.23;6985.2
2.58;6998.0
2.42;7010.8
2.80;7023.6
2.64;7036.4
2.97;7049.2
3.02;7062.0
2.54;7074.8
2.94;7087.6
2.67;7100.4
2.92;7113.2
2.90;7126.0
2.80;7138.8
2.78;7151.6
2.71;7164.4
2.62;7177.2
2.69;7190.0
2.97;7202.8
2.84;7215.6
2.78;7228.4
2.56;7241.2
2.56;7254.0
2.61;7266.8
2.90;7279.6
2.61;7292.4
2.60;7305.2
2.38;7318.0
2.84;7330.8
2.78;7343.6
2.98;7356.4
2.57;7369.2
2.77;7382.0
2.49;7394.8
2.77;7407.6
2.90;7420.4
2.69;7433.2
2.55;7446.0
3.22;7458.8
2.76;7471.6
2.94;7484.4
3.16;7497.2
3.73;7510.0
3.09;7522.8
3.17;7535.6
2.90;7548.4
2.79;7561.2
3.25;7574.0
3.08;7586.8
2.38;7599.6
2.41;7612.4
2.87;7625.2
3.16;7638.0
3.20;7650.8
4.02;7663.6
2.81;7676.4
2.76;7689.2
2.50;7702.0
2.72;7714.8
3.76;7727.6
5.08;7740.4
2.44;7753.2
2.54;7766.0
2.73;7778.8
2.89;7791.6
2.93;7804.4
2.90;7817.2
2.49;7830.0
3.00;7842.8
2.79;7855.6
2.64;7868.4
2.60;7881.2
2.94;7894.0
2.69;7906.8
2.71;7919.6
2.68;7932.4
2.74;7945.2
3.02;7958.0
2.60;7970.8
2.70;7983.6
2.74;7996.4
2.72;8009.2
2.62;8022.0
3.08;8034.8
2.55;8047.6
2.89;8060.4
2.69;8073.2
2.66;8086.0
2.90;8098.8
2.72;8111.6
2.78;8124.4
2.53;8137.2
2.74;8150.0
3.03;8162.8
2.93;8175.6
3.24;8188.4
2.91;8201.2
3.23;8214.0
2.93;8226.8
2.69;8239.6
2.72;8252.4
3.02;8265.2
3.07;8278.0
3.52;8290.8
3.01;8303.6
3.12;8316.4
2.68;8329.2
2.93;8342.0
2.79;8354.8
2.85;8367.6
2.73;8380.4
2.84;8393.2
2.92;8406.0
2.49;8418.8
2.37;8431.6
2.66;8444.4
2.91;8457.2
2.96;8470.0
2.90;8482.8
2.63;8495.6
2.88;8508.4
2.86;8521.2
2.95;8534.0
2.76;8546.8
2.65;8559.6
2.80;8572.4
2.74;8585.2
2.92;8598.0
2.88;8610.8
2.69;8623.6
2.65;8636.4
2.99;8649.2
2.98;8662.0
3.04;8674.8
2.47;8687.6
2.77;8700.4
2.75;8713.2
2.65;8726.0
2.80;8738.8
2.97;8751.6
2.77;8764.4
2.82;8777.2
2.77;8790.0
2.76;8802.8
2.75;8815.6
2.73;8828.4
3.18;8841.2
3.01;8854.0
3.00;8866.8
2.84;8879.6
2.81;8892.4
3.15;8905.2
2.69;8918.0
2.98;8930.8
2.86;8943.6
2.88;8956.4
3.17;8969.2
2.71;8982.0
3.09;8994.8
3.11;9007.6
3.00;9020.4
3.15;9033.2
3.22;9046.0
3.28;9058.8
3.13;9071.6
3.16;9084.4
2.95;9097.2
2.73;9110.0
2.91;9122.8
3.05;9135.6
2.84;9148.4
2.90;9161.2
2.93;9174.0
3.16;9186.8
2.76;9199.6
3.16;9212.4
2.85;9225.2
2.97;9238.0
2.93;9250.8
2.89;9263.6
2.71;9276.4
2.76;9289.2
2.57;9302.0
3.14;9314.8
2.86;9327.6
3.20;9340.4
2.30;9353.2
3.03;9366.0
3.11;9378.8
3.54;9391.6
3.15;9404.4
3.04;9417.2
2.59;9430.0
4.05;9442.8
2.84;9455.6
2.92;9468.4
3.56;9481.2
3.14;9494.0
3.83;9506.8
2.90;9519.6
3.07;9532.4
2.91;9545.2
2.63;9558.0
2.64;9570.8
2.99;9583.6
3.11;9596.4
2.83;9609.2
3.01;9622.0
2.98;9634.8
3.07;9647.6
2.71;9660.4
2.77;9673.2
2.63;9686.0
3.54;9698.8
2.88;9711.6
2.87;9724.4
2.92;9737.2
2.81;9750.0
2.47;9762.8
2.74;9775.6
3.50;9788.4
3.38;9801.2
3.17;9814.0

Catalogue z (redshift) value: 0.545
